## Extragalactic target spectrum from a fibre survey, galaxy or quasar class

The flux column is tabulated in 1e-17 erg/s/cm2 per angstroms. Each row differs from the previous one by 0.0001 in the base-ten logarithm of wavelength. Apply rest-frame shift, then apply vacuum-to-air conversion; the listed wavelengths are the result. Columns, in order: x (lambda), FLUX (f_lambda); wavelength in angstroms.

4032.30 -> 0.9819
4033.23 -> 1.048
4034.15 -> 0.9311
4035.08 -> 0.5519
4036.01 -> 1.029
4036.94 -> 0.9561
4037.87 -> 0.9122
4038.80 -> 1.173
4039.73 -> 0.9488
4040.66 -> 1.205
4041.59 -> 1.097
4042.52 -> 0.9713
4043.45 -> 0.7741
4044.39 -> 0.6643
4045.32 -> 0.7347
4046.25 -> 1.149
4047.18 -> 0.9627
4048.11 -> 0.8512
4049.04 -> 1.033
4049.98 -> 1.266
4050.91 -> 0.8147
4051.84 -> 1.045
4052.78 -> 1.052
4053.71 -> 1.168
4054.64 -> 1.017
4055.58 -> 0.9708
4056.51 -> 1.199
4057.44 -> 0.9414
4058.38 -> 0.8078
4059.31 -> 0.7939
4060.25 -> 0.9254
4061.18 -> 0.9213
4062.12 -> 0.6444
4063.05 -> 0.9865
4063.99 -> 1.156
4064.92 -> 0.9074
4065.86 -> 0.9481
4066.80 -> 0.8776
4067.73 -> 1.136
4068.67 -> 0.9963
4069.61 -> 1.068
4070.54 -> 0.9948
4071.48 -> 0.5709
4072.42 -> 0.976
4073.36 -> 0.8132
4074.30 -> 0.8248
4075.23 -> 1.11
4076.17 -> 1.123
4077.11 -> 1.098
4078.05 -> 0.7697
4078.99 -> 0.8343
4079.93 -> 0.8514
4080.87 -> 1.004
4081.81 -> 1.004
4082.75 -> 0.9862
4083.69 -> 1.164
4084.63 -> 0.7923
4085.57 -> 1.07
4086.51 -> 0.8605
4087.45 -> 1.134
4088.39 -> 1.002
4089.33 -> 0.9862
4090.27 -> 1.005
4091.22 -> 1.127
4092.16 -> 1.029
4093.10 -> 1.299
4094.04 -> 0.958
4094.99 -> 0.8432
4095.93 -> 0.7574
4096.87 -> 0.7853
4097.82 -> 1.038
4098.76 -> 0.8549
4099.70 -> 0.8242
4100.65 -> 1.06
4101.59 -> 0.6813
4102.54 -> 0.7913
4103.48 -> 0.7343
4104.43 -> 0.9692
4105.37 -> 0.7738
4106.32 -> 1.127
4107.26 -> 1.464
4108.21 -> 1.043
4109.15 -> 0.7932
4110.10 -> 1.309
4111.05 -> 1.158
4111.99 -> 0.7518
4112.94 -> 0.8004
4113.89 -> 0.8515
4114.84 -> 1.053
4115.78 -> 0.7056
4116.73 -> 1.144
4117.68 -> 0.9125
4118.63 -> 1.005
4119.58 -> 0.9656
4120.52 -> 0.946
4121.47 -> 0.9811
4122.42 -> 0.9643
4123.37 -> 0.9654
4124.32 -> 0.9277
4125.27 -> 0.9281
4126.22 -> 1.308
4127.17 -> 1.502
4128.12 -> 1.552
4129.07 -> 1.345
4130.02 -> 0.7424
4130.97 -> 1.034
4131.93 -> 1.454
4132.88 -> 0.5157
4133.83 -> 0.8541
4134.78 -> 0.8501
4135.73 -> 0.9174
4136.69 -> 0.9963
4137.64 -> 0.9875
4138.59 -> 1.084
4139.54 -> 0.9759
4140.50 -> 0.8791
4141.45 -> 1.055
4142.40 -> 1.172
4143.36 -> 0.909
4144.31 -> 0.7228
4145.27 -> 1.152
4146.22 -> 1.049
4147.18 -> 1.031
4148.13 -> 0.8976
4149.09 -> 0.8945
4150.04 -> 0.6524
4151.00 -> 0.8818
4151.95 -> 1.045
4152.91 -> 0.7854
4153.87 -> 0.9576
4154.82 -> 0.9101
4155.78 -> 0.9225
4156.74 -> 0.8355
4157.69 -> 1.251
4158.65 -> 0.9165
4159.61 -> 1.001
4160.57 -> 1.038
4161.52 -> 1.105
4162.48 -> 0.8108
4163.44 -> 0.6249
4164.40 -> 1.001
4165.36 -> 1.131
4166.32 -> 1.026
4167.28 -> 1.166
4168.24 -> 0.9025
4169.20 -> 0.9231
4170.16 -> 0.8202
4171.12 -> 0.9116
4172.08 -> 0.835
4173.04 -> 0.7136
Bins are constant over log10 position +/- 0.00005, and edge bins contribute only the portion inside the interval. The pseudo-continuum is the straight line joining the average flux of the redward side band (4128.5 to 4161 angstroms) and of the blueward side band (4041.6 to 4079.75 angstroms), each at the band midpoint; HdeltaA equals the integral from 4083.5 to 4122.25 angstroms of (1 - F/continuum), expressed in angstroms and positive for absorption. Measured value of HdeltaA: -0.29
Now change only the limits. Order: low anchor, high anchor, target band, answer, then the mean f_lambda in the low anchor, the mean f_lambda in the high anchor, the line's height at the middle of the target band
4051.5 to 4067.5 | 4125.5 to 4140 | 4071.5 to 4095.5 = 0.5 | 0.964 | 1.07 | 1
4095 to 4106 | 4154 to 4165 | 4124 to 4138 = -2.6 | 0.847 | 0.95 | 0.9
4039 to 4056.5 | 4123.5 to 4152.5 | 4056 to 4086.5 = 1.6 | 0.993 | 1.01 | 0.997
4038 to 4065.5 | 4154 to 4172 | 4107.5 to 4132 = -2.0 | 0.971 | 0.958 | 0.963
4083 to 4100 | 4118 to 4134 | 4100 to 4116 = 1.1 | 0.976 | 1.06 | 1.02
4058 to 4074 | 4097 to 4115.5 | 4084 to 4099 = -0.7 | 0.913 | 0.946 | 0.934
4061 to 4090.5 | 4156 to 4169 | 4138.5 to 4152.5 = 0.3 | 0.957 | 0.983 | 0.978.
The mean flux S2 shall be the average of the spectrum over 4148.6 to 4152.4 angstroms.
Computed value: 0.868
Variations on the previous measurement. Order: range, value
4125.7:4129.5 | 1.42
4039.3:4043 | 1.06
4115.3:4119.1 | 0.943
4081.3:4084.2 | 1.05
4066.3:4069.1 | 1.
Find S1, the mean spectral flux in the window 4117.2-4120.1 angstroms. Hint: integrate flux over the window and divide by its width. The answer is 0.962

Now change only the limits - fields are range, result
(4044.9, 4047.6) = 0.953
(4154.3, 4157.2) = 0.891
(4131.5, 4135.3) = 0.914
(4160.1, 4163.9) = 0.897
